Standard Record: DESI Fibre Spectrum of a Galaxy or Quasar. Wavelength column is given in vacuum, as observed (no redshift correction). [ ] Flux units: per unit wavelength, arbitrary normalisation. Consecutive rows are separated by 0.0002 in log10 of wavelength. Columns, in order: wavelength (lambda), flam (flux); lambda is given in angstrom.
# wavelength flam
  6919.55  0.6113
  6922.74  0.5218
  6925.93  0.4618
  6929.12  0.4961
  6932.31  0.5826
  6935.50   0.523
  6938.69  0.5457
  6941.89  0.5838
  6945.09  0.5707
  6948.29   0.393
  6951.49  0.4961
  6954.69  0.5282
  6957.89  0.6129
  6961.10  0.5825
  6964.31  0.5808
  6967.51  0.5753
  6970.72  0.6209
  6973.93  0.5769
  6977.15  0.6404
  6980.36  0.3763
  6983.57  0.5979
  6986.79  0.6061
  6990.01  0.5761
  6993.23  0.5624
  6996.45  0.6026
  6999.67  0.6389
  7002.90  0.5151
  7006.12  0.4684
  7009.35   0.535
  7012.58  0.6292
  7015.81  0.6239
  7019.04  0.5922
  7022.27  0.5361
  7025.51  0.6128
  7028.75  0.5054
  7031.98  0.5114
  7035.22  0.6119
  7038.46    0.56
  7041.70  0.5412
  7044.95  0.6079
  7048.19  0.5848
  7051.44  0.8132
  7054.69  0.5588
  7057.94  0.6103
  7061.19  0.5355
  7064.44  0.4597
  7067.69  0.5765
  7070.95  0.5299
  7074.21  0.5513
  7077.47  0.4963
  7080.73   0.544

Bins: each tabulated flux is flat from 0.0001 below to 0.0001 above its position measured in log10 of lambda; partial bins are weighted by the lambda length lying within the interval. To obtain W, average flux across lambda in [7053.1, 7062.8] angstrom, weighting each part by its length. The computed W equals 0.568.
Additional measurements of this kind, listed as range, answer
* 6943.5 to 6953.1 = 0.487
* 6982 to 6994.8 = 0.585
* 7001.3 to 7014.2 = 0.537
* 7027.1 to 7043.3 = 0.546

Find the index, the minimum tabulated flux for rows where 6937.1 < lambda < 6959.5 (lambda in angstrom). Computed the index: 0.393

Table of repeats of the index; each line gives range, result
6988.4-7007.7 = 0.4684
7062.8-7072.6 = 0.4597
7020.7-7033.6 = 0.5054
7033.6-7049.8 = 0.5412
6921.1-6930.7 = 0.4618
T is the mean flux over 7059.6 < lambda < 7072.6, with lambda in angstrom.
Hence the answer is 0.525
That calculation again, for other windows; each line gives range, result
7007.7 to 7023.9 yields 0.583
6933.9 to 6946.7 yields 0.556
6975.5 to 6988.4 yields 0.555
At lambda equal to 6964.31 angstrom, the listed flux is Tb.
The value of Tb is 0.5808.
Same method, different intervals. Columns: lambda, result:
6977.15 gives 0.6404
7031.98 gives 0.5114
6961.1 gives 0.5825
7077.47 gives 0.4963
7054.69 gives 0.5588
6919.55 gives 0.6113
